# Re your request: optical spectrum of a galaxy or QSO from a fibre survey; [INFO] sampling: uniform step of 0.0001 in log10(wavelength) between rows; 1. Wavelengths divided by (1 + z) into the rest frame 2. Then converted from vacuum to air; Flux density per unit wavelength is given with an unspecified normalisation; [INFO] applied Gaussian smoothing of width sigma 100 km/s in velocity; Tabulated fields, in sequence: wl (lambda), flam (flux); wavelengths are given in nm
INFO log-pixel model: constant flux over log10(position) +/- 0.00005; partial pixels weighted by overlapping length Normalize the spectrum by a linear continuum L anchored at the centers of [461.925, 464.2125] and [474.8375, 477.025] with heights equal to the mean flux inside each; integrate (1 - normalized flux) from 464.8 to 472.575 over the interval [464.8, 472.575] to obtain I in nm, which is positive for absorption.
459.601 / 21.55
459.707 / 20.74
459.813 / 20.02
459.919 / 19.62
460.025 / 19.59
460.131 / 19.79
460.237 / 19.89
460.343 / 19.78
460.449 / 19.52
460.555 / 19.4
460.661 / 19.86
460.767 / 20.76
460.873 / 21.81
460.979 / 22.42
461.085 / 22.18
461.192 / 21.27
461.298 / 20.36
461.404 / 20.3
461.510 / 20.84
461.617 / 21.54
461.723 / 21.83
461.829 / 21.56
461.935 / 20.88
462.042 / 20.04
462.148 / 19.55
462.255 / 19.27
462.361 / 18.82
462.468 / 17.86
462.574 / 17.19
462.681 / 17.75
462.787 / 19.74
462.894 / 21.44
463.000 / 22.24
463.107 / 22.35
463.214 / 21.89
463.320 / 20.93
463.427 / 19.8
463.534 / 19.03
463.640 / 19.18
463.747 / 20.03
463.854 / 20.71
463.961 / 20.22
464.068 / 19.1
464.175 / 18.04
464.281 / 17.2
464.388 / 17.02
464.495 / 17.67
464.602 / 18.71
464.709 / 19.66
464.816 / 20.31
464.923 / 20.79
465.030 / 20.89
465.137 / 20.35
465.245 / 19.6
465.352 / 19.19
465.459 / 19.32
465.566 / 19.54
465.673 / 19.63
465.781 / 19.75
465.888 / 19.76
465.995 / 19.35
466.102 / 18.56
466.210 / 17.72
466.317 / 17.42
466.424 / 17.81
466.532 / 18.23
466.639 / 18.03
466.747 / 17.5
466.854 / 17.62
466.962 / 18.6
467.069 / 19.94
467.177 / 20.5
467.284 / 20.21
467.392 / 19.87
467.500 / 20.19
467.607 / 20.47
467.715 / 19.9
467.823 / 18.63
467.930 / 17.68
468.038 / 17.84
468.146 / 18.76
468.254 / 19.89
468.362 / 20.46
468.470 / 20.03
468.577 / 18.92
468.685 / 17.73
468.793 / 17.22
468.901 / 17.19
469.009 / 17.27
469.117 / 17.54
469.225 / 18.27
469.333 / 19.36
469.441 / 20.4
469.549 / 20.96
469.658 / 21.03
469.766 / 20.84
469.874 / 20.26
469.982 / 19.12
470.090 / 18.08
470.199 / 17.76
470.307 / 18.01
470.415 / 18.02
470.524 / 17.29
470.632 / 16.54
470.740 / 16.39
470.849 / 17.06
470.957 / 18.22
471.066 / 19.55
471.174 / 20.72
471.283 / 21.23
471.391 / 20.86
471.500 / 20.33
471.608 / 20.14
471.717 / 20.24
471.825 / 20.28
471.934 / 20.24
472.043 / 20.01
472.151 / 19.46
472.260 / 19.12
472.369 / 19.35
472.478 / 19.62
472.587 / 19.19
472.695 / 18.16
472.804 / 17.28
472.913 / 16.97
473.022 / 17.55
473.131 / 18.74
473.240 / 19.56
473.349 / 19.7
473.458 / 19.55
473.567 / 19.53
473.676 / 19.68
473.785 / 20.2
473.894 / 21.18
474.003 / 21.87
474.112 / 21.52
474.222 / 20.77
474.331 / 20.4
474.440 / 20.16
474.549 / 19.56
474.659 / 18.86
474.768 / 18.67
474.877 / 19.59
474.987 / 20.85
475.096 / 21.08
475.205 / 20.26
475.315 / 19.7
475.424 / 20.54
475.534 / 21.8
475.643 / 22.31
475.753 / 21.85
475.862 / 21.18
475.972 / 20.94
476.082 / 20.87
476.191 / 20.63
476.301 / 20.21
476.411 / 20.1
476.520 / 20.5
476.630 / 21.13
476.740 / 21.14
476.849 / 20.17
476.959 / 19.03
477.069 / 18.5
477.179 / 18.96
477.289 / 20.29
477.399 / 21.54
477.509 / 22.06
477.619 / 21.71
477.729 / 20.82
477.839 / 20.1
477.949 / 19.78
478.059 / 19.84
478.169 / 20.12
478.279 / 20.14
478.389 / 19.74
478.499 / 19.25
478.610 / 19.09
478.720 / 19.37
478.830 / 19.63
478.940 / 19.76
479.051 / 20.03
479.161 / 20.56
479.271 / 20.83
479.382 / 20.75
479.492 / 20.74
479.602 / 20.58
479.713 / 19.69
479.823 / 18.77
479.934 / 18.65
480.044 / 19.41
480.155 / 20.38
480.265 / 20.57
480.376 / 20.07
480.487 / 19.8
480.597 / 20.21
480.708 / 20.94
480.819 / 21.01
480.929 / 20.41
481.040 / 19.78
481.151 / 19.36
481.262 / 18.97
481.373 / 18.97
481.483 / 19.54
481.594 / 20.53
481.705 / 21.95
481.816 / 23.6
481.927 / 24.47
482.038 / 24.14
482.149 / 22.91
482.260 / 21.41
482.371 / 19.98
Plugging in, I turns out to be 0.40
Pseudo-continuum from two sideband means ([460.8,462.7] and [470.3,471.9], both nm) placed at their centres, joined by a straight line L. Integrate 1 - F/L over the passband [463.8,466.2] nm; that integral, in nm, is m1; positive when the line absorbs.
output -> 0.07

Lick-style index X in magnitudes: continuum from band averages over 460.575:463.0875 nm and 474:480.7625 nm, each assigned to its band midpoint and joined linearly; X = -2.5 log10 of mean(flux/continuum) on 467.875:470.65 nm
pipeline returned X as 0.09 mag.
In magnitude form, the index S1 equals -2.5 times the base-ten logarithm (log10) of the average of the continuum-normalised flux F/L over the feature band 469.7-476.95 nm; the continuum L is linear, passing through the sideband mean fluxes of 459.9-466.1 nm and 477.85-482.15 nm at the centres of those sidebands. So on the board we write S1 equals 0.02 mag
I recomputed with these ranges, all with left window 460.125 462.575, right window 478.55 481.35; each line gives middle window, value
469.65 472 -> 0.116 nm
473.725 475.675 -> -0.041 nm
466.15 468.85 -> 0.184 nm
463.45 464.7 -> 0.088 nm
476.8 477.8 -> -0.016 nm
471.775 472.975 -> 0.064 nm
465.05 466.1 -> 0.035 nm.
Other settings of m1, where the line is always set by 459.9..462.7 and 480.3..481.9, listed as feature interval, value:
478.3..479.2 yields 0.032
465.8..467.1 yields 0.119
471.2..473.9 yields 0.108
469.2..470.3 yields 0.038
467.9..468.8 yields 0.064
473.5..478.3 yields -0.021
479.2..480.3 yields 0.021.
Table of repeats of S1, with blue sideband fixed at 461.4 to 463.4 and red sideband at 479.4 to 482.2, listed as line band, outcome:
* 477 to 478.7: 0.03 mag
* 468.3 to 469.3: 0.12 mag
